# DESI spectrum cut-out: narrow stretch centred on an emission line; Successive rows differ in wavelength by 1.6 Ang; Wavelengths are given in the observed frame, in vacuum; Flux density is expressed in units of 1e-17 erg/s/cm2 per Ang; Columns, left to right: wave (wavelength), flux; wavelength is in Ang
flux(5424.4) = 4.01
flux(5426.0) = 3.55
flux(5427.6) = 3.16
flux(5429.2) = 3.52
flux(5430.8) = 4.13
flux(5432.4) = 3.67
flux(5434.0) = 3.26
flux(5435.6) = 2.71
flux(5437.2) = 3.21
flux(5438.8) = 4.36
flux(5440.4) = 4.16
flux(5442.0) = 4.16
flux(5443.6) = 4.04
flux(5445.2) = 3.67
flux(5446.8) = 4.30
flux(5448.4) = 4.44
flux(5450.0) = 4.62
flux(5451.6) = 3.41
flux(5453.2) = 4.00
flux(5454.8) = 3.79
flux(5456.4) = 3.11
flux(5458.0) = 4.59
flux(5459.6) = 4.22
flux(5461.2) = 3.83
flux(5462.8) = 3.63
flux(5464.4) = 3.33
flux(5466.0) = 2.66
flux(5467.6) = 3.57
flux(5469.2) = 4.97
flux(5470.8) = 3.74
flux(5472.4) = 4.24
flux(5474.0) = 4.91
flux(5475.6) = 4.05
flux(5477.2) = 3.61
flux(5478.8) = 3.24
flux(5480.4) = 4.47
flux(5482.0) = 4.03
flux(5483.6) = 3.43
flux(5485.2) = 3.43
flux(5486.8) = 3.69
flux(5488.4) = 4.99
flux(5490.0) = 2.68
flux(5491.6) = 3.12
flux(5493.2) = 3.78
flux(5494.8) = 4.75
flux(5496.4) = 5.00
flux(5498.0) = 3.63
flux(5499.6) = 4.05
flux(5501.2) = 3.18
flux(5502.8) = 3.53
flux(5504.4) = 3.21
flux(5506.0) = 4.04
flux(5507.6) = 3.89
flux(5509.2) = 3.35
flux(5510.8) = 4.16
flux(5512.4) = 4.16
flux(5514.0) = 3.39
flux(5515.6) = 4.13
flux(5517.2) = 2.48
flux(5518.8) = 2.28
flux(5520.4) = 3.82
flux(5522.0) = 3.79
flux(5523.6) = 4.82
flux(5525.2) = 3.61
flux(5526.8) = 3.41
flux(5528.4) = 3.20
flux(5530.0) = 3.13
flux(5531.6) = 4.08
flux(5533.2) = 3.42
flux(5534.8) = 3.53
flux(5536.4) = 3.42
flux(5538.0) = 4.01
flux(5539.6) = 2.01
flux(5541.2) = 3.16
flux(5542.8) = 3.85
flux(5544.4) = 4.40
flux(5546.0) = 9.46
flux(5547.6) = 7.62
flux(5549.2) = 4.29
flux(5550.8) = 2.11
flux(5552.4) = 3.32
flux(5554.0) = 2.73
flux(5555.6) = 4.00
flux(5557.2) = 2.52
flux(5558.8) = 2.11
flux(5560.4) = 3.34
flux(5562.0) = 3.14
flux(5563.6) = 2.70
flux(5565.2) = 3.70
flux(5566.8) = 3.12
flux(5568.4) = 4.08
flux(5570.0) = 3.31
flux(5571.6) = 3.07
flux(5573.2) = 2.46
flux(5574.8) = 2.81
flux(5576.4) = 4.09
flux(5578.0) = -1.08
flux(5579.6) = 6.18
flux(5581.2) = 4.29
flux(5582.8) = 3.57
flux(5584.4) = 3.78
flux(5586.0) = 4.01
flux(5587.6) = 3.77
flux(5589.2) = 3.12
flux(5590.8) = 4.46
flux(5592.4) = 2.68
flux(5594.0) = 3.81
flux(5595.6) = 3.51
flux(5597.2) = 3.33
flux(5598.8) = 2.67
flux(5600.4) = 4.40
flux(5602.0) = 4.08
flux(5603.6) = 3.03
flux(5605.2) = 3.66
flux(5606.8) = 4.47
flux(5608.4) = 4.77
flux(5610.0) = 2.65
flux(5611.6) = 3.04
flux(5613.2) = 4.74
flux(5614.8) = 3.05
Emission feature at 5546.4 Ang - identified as H-beta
